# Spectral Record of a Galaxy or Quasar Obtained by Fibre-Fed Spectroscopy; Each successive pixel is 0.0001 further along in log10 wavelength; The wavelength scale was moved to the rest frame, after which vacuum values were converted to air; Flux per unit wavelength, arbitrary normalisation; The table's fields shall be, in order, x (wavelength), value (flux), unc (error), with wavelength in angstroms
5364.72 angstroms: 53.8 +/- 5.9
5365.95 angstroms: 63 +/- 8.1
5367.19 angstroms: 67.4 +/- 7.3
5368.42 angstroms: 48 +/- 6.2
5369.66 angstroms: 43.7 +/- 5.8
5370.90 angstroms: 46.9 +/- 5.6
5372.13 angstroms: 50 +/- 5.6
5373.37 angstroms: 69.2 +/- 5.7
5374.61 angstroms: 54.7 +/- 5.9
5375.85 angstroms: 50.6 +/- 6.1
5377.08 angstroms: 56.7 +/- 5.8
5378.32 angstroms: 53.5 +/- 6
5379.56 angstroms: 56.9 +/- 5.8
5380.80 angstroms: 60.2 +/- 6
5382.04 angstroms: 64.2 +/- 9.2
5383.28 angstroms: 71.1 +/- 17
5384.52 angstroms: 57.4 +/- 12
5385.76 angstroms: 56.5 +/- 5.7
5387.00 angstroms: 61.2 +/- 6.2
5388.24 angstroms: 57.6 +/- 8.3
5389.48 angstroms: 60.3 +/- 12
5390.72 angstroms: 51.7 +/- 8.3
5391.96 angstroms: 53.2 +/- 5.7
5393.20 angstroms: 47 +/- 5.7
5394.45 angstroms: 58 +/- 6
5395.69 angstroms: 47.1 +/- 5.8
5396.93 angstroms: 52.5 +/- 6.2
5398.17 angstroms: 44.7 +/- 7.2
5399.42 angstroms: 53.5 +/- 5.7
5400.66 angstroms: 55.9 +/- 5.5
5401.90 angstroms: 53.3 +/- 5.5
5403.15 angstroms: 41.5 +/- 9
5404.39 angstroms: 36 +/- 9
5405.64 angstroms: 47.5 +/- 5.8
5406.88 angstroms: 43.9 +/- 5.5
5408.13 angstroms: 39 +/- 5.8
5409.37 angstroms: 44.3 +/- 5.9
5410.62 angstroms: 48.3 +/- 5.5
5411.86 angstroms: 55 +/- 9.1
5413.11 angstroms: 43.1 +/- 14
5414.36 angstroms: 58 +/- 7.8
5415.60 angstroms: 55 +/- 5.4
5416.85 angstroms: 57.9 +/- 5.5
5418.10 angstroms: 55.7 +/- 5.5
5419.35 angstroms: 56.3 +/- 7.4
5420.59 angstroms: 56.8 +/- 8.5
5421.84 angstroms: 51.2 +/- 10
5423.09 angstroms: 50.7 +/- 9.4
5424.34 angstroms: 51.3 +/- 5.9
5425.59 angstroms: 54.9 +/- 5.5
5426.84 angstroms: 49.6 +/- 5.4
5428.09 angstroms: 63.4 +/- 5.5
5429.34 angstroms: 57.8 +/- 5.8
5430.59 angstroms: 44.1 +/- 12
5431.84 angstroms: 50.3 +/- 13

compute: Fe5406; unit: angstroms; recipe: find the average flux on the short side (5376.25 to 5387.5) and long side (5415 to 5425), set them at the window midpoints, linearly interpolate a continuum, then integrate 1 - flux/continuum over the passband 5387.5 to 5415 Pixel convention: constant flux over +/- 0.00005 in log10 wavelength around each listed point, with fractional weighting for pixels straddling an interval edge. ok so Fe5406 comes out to 3.5 angstroms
